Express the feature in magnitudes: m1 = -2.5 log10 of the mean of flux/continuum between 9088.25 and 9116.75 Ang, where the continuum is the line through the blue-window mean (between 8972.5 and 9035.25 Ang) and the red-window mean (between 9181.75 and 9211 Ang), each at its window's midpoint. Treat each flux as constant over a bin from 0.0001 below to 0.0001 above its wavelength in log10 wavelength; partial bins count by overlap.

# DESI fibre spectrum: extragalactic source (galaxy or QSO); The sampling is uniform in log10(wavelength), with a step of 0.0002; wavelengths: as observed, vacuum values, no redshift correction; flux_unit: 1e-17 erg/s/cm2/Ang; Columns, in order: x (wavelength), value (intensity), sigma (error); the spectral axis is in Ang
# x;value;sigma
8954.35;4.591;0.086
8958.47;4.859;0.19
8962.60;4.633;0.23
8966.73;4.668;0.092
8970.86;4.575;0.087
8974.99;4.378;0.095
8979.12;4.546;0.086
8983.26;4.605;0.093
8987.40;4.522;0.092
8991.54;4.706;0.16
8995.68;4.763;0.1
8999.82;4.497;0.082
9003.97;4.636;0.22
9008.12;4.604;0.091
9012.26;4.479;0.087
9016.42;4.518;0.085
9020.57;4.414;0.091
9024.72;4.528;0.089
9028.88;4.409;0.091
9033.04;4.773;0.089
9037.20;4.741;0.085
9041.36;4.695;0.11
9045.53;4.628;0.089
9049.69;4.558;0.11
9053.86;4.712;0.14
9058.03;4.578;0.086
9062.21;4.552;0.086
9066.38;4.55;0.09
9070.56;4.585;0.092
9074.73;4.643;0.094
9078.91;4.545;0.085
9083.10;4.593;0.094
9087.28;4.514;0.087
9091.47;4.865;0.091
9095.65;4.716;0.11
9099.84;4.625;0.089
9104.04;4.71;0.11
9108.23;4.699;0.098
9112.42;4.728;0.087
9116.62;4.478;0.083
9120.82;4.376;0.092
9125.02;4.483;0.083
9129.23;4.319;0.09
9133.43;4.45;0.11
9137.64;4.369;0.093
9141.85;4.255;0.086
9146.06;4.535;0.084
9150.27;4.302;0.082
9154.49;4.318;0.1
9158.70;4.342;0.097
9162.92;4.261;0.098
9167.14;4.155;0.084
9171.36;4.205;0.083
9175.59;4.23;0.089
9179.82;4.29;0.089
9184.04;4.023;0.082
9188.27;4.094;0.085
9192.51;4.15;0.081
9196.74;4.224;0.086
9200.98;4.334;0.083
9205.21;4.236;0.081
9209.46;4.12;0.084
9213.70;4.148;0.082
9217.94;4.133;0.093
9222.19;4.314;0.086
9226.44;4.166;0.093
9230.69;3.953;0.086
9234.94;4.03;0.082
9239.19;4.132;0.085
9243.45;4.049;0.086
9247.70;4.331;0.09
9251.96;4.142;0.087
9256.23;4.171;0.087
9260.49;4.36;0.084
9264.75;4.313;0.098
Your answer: -0.081 mag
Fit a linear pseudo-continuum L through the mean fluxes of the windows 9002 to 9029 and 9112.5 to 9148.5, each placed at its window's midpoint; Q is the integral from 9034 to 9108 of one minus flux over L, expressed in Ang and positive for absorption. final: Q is -2.7 Ang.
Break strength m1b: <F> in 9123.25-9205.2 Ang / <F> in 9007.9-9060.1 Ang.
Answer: 0.93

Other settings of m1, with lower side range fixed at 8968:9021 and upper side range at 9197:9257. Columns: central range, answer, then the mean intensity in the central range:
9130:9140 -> -0.02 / 4.39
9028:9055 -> -0.04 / 4.65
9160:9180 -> 0.01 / 4.23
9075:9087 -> -0.04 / 4.57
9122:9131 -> -0.02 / 4.4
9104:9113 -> -0.08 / 4.71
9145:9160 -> -0.02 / 4.37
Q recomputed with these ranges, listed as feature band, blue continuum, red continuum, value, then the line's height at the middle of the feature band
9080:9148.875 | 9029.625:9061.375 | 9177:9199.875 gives -1.92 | 4.42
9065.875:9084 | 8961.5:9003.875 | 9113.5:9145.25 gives -0.45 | 4.47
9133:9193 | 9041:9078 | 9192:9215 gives 0.79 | 4.32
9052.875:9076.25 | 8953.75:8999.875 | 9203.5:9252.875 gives -0.76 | 4.45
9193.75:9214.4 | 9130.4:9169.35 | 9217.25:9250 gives -0.03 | 4.21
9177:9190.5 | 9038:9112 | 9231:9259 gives 0.55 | 4.32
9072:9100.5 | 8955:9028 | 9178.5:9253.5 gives -1.55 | 4.4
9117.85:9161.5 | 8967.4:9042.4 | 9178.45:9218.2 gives -0.79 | 4.3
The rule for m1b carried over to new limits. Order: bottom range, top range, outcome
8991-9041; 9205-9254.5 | 0.90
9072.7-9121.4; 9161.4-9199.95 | 0.90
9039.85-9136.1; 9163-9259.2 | 0.91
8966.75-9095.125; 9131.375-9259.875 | 0.92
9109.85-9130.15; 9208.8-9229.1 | 0.93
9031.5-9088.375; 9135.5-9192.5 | 0.92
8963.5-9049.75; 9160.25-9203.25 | 0.92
